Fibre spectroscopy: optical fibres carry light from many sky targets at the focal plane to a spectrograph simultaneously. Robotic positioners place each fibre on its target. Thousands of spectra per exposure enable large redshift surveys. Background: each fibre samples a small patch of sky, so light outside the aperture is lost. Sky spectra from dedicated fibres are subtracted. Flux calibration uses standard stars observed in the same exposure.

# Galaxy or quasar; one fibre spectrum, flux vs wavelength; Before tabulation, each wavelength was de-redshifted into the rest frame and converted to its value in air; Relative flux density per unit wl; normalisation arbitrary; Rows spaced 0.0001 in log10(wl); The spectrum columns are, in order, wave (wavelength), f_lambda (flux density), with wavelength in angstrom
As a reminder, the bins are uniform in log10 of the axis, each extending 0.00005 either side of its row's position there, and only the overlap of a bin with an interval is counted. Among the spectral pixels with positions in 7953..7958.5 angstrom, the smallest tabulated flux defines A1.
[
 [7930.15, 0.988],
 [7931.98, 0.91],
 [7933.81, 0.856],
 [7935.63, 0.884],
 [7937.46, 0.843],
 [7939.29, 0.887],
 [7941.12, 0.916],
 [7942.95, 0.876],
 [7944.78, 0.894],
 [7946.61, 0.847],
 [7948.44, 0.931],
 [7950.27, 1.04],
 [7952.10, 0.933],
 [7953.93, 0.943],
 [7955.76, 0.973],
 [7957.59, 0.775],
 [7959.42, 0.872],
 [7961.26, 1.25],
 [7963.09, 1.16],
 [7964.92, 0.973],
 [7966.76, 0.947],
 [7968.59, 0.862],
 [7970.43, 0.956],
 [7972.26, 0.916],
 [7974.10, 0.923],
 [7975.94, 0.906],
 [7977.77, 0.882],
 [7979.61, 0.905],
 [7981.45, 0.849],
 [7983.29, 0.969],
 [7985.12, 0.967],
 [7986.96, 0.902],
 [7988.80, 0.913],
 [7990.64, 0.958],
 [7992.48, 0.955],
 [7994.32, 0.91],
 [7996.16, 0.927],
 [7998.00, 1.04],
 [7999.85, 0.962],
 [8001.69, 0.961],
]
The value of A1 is 0.775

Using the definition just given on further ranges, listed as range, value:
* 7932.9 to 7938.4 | 0.843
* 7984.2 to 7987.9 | 0.902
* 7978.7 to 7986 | 0.849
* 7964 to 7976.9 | 0.862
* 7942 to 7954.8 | 0.847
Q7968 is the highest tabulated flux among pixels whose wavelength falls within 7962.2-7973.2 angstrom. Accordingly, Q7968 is 1.16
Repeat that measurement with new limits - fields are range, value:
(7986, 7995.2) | 0.958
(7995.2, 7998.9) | 1.04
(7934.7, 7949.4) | 0.931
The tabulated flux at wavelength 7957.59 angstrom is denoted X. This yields 0.775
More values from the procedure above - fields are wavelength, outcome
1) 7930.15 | 0.988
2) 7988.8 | 0.913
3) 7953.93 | 0.943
